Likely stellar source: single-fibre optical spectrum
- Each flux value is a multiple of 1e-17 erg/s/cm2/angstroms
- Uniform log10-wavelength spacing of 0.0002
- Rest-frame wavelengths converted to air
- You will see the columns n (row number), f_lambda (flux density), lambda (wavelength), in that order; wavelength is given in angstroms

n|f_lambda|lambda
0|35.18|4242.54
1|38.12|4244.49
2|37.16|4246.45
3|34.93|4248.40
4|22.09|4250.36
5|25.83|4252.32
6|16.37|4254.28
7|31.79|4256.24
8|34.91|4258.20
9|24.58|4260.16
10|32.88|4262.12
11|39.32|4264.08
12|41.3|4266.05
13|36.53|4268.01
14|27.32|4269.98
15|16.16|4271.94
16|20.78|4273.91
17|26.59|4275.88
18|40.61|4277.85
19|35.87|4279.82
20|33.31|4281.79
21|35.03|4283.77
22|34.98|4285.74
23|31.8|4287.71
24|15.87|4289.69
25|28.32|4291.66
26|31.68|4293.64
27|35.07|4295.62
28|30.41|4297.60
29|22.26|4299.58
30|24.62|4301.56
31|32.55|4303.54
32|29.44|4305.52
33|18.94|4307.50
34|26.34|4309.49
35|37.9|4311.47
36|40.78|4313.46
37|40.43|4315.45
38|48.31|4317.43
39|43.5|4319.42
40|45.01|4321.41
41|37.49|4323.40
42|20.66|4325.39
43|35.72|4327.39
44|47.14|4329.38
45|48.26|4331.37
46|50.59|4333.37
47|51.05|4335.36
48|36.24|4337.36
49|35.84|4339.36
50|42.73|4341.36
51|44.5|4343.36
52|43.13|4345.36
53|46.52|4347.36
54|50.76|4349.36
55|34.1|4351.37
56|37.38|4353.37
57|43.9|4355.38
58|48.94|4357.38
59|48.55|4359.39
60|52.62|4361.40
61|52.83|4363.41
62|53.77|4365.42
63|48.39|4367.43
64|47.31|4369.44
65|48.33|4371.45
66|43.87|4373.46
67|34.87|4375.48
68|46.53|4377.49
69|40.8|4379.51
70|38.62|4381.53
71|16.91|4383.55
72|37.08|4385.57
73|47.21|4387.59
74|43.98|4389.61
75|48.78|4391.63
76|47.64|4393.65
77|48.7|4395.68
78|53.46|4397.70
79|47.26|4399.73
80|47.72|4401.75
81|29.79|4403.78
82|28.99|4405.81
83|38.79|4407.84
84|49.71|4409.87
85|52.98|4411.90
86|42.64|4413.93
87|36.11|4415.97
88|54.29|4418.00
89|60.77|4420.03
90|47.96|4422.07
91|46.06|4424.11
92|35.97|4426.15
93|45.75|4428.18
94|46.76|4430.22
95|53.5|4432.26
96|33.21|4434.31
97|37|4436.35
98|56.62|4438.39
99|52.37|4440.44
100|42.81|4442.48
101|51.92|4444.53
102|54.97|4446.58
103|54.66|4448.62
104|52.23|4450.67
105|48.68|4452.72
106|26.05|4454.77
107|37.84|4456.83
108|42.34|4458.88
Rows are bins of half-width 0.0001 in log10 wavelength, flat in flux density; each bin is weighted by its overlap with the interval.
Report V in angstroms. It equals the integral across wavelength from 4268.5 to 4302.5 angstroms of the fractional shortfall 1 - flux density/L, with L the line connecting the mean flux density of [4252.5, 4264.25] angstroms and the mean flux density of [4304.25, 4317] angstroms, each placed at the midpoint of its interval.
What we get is 2.3 angstroms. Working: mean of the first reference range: 29.1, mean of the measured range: 29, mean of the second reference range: 33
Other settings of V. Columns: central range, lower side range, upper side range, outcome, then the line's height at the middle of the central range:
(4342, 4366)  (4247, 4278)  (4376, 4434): -4.7 angstroms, 38.7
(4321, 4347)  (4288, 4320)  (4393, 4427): -4.4 angstroms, 35.4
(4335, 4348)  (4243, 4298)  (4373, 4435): -1.7 angstroms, 37.5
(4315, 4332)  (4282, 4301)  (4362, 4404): -2.9 angstroms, 34.7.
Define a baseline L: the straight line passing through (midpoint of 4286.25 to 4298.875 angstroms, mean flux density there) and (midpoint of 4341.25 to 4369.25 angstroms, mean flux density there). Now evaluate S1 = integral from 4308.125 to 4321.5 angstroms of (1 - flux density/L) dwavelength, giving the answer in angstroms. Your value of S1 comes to -1.6 angstroms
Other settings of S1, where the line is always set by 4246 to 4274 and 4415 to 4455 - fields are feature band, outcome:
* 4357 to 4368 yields -3.0 angstroms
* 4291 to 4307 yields 2.2 angstroms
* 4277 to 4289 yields -1.1 angstroms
